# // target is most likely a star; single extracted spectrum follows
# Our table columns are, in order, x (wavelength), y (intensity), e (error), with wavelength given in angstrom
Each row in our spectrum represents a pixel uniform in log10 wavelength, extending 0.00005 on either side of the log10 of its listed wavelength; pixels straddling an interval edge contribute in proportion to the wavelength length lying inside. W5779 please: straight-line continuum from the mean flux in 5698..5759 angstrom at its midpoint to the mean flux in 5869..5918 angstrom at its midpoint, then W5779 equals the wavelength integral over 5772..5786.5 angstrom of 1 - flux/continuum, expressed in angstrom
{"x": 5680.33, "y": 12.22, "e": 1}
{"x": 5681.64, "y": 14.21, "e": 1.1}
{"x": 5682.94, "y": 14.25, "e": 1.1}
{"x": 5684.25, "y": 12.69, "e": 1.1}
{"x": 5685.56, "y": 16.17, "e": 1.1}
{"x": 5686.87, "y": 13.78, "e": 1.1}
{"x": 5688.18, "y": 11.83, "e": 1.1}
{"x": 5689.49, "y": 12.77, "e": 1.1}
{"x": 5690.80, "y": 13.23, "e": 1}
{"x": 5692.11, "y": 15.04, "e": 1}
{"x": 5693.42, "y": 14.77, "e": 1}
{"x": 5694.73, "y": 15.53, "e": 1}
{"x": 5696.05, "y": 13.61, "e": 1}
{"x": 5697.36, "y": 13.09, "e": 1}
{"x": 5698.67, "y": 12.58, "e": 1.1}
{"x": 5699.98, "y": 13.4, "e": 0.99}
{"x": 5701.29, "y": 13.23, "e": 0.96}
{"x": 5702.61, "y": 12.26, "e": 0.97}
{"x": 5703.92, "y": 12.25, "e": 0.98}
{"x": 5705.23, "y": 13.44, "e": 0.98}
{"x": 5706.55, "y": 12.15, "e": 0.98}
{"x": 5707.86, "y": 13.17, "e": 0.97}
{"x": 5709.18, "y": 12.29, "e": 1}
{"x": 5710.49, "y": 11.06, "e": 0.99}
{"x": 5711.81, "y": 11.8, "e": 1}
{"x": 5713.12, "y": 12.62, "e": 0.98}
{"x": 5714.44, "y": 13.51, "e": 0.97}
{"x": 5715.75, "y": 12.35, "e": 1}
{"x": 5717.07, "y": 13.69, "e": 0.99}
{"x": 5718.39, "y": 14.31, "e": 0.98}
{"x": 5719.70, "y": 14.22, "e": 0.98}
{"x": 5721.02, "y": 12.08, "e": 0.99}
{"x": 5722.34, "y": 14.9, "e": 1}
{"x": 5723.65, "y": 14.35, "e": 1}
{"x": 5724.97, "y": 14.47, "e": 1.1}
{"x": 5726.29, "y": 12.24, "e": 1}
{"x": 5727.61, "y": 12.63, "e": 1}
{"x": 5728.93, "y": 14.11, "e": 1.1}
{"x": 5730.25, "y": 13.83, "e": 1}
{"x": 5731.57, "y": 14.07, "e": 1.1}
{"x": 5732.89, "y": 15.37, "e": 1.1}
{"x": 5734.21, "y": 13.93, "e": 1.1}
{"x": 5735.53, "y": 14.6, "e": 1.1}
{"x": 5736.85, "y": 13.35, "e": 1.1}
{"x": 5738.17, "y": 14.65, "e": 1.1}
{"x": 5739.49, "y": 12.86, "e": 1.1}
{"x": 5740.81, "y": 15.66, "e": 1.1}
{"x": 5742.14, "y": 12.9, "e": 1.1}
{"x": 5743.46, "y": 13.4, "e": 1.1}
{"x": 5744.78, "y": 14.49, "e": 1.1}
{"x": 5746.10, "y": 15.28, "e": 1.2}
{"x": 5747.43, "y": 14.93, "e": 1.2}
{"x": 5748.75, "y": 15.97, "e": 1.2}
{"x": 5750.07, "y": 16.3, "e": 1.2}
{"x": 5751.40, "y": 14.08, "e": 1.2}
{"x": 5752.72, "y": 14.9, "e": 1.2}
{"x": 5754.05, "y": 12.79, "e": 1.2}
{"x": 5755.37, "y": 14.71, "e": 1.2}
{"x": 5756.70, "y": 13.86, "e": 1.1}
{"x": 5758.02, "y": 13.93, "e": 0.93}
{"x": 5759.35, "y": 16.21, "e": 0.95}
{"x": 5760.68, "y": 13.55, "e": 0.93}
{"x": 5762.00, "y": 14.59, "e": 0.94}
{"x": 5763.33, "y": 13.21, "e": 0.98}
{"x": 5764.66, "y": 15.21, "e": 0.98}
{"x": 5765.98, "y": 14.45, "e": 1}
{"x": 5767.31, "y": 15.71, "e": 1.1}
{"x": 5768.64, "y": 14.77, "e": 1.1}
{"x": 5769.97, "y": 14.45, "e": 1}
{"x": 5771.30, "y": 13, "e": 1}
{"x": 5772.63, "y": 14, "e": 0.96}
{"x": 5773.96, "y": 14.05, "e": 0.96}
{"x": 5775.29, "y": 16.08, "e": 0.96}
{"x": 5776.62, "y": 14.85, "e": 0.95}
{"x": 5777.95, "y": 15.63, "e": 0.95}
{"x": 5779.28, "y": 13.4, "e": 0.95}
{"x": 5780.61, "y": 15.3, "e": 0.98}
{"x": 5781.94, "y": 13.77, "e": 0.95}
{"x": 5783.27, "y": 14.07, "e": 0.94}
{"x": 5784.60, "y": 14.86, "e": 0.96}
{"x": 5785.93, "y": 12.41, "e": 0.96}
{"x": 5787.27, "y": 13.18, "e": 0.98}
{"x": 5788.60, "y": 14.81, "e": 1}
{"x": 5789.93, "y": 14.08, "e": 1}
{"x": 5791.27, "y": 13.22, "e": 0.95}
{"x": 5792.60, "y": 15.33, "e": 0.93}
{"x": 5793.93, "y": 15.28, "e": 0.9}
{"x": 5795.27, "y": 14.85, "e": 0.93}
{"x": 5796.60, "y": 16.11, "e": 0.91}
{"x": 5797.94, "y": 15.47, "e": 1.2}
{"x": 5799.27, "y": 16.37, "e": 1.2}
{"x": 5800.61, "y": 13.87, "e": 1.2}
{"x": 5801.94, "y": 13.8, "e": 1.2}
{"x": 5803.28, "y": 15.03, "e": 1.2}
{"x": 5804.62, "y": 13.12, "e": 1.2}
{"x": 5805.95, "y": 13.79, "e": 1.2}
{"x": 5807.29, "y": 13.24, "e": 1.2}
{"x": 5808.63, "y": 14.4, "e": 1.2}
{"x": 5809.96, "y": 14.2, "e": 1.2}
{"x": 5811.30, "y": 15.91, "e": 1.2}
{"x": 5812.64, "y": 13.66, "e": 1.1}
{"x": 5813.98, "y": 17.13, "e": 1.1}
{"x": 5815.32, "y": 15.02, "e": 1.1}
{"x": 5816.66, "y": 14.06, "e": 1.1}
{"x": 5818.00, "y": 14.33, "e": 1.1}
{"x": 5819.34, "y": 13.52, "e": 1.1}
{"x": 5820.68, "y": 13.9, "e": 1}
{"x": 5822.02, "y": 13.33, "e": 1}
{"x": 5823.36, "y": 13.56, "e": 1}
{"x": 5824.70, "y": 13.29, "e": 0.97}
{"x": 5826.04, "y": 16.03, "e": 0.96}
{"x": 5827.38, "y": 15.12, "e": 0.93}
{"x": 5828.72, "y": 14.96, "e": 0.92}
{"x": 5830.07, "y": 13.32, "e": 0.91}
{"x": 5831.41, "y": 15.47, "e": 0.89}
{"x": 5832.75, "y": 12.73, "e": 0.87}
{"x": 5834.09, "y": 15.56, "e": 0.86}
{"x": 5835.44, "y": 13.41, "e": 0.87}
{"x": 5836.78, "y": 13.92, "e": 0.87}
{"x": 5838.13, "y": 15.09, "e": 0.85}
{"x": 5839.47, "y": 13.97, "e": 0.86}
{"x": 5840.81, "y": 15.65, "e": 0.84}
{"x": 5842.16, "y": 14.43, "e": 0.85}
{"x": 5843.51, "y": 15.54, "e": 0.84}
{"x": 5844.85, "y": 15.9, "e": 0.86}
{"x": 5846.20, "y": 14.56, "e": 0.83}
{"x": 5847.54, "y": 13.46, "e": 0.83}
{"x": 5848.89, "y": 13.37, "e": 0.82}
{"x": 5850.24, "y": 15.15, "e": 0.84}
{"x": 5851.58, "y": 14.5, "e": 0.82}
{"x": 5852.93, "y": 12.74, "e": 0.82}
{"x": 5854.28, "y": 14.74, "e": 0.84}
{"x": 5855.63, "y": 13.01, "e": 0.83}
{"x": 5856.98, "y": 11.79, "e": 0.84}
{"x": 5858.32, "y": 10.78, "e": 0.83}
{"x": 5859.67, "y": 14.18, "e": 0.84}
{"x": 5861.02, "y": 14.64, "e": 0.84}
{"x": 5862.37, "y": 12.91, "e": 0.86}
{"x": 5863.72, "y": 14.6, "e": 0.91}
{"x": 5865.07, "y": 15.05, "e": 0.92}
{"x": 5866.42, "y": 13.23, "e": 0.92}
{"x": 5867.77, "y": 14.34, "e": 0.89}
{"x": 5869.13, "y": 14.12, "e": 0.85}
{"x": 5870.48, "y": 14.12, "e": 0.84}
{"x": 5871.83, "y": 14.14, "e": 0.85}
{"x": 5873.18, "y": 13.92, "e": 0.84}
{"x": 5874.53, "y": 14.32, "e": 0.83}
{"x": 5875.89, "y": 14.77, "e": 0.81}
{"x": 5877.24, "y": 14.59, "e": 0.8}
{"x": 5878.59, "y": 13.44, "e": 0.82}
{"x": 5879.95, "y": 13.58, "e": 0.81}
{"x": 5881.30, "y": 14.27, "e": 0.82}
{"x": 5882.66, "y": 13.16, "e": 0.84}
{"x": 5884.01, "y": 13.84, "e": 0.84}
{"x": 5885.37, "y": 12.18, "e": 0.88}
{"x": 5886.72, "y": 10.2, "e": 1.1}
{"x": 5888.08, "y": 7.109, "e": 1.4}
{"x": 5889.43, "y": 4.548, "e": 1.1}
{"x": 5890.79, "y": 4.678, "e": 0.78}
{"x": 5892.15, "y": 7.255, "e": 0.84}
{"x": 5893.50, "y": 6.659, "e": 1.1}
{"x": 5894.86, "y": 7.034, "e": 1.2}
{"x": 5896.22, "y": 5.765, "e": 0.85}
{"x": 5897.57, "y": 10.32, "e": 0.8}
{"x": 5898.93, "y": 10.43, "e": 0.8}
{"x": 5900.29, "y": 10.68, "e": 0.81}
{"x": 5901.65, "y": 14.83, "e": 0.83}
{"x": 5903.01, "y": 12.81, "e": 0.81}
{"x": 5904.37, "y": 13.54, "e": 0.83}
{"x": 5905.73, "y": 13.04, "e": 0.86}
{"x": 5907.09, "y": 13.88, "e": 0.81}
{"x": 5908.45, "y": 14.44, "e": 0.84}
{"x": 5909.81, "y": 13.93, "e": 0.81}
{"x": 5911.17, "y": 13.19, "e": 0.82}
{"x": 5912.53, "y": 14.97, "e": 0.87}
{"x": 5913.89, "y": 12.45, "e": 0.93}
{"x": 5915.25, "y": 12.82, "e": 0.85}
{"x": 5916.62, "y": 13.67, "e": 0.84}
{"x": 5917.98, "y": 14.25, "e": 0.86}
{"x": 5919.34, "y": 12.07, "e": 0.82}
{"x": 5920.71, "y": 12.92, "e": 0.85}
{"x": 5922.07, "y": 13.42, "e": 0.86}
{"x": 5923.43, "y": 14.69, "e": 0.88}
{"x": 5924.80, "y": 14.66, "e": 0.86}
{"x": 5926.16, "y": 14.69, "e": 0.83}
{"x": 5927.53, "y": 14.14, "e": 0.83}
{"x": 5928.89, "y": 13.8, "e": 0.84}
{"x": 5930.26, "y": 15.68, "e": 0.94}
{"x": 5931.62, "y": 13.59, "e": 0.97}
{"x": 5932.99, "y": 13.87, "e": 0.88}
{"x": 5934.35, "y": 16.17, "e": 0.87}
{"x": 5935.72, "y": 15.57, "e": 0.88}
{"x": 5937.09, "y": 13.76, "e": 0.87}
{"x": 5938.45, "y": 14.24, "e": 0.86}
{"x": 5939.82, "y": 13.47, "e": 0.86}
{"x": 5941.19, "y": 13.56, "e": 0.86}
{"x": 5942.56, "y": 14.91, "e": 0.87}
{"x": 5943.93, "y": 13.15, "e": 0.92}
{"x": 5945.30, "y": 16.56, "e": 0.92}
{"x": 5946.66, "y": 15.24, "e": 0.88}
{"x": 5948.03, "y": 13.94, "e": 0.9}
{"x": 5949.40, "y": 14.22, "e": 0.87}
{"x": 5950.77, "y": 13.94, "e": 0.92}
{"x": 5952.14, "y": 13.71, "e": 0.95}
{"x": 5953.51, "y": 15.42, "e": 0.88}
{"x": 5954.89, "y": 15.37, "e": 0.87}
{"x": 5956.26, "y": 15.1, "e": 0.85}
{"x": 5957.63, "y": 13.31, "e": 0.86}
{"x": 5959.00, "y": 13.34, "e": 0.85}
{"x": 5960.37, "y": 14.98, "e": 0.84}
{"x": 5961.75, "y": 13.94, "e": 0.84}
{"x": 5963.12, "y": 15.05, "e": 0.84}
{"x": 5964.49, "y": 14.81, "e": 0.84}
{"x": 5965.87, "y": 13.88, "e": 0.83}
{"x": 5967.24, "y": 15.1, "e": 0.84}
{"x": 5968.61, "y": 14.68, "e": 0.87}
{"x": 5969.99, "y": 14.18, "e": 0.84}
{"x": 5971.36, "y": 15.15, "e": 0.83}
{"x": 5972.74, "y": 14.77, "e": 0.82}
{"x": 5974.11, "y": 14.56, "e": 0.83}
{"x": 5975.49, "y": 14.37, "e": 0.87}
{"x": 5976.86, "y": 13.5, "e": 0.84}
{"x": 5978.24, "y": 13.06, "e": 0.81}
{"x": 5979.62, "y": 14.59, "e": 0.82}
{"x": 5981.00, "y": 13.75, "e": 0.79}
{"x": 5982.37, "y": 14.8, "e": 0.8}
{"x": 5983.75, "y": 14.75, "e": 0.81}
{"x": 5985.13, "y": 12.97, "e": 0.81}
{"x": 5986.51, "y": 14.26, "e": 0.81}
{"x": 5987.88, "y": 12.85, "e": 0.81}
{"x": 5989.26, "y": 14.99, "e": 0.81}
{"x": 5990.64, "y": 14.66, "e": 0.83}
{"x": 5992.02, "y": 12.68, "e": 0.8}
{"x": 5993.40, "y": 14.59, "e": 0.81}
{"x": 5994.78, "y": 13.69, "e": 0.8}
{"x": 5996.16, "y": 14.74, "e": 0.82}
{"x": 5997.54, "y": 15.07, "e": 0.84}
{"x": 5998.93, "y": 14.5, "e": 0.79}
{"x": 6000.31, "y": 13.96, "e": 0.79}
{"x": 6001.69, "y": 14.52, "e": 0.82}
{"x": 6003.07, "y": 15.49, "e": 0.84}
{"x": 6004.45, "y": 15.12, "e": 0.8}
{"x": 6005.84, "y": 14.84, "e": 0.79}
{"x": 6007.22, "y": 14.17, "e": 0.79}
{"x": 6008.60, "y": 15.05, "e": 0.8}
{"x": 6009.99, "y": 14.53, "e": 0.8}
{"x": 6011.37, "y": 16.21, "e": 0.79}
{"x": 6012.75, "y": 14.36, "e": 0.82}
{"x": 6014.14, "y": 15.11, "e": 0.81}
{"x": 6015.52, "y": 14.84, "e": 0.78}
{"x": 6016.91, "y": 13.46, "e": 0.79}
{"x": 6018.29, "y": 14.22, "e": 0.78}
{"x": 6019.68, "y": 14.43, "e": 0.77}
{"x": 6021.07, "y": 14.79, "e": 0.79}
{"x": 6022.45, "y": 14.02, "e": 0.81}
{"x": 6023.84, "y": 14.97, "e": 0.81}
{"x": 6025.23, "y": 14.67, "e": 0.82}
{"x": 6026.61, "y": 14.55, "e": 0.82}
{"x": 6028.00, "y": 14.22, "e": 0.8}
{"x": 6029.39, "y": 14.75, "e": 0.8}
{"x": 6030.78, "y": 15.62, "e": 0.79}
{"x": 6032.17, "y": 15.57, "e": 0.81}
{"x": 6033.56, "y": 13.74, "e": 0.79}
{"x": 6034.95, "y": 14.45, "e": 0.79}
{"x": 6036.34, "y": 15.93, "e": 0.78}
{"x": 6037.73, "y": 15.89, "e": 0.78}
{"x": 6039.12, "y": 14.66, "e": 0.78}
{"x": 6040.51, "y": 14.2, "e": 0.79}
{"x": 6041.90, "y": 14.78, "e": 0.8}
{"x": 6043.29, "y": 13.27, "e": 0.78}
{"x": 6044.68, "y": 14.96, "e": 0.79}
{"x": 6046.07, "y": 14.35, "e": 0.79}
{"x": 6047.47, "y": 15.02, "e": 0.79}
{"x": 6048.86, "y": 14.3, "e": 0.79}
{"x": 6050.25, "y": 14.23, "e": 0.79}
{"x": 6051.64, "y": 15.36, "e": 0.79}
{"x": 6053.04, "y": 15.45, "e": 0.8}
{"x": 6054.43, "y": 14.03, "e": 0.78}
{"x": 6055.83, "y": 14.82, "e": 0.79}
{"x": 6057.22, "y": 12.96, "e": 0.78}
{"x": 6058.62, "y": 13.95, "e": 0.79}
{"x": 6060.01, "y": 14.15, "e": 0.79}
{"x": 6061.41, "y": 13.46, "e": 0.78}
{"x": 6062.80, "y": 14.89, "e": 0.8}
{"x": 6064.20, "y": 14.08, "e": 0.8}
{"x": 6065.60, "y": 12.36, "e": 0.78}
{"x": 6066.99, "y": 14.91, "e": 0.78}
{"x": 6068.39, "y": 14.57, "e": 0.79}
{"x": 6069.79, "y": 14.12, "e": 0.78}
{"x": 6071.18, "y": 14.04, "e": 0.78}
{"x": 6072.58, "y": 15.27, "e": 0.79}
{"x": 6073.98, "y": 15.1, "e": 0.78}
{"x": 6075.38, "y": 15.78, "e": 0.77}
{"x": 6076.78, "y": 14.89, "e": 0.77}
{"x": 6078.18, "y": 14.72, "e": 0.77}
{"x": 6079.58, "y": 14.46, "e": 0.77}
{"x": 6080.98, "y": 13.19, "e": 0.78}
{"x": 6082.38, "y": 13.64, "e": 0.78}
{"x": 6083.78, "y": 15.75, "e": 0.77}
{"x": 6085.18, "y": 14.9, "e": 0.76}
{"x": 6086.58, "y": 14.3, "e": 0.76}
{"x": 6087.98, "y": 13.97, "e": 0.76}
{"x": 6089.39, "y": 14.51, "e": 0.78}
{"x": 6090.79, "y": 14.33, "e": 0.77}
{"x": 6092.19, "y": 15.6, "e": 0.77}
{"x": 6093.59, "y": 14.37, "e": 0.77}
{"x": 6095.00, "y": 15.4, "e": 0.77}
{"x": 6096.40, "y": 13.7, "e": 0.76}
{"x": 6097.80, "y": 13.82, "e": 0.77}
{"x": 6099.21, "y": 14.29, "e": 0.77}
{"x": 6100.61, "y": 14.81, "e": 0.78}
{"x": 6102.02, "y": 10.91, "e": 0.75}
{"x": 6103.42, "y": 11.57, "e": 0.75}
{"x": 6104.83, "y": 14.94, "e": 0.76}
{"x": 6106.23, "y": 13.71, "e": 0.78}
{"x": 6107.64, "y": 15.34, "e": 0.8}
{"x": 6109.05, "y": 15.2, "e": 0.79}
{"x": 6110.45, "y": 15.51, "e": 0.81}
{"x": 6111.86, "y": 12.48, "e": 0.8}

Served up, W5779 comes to -1.4 angstrom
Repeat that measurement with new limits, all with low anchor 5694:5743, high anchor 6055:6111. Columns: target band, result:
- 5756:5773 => -1.1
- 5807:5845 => -2.3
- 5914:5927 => 0.3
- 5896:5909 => 1.6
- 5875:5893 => 3.6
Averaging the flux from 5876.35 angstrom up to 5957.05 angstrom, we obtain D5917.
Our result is 12.9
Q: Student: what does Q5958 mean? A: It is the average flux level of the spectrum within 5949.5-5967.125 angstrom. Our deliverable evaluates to 14.4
